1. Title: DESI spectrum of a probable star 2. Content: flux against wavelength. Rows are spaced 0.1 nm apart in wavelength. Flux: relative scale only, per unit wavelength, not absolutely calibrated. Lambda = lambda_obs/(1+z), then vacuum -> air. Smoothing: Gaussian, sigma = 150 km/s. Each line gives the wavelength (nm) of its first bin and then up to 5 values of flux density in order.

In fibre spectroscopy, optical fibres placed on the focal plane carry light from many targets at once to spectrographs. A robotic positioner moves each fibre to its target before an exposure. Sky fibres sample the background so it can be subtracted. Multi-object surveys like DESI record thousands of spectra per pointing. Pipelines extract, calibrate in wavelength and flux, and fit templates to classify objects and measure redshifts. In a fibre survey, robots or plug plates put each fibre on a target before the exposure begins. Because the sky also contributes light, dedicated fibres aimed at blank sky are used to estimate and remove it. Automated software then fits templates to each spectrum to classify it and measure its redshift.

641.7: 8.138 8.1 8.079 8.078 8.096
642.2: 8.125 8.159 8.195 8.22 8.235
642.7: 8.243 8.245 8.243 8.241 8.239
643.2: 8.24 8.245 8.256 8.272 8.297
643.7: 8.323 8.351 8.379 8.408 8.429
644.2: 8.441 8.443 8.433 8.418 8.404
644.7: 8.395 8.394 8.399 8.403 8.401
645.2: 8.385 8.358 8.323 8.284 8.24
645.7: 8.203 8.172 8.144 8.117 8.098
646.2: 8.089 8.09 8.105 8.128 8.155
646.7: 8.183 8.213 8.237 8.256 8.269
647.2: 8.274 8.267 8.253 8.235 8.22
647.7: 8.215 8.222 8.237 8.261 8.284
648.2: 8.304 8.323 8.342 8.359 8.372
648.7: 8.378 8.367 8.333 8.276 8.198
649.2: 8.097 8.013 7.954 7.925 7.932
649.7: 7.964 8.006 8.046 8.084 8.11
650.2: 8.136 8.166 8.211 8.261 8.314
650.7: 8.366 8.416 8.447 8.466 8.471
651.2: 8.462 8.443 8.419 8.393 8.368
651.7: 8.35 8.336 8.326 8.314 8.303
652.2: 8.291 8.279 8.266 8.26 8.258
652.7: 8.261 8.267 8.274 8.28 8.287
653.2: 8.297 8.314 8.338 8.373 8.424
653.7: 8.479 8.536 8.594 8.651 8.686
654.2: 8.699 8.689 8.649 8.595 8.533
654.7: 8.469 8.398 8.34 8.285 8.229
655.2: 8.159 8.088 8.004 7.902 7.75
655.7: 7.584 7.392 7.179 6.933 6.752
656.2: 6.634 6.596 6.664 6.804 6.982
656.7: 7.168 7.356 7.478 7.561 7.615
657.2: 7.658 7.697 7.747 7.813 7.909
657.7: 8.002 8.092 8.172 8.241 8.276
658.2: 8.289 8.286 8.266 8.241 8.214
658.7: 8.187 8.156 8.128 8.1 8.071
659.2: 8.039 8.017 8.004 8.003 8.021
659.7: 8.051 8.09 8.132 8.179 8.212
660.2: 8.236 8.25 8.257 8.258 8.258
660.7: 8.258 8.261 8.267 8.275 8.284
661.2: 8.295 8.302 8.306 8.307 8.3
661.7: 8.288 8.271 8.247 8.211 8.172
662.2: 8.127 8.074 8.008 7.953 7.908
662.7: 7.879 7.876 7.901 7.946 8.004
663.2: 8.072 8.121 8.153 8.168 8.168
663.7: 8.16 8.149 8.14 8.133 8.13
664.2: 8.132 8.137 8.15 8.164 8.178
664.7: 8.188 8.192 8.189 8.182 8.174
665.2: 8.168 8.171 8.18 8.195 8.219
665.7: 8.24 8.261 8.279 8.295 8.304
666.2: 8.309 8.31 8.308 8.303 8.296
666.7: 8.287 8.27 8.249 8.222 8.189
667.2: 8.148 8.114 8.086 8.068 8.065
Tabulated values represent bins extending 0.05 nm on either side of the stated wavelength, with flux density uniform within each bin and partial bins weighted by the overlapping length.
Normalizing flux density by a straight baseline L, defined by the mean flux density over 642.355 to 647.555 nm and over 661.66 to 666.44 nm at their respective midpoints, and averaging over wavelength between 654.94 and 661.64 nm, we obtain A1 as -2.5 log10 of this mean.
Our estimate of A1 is 0.04 mag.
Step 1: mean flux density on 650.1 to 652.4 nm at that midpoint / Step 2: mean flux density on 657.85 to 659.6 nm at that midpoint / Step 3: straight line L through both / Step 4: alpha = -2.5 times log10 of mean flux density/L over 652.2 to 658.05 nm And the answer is 0.04 mag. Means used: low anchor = 8.34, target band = 7.97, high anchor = 8.15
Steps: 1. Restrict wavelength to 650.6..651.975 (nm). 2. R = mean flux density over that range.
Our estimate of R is 8.4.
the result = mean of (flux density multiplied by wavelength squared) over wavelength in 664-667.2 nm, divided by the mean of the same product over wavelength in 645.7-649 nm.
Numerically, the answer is 1.1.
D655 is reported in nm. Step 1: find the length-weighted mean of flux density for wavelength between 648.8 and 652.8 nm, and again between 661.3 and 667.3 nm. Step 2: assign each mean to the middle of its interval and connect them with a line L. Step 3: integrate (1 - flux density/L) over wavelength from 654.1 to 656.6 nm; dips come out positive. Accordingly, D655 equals 0.13 nm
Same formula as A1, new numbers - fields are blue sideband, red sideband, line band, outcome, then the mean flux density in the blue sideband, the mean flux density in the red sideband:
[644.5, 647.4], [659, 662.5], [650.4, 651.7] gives -0.022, 8.25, 8.18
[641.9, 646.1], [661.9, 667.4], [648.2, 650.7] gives 0.009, 8.28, 8.16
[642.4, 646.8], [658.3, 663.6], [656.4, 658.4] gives 0.061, 8.28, 8.15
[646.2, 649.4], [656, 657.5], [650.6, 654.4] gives -0.096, 8.23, 7.21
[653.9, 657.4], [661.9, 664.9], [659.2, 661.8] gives -0.030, 7.78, 8.09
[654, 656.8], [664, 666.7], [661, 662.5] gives -0.021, 7.79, 8.22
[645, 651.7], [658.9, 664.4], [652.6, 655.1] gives -0.031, 8.24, 8.14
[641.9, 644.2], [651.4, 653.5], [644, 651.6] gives 0.002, 8.25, 8.31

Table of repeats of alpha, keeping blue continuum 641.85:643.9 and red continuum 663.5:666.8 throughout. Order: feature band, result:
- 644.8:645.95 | -0.011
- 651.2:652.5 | -0.016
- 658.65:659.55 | 0.018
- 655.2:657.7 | 0.111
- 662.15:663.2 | 0.032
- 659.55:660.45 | 0.007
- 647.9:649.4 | -0.006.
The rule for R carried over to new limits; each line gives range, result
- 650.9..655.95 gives 8.3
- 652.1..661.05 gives 8.04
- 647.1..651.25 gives 8.23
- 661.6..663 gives 8.07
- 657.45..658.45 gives 8.13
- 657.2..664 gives 8.13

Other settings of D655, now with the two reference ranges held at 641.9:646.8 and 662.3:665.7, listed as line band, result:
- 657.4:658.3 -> 0.01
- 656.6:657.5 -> 0.07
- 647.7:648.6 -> -0.01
